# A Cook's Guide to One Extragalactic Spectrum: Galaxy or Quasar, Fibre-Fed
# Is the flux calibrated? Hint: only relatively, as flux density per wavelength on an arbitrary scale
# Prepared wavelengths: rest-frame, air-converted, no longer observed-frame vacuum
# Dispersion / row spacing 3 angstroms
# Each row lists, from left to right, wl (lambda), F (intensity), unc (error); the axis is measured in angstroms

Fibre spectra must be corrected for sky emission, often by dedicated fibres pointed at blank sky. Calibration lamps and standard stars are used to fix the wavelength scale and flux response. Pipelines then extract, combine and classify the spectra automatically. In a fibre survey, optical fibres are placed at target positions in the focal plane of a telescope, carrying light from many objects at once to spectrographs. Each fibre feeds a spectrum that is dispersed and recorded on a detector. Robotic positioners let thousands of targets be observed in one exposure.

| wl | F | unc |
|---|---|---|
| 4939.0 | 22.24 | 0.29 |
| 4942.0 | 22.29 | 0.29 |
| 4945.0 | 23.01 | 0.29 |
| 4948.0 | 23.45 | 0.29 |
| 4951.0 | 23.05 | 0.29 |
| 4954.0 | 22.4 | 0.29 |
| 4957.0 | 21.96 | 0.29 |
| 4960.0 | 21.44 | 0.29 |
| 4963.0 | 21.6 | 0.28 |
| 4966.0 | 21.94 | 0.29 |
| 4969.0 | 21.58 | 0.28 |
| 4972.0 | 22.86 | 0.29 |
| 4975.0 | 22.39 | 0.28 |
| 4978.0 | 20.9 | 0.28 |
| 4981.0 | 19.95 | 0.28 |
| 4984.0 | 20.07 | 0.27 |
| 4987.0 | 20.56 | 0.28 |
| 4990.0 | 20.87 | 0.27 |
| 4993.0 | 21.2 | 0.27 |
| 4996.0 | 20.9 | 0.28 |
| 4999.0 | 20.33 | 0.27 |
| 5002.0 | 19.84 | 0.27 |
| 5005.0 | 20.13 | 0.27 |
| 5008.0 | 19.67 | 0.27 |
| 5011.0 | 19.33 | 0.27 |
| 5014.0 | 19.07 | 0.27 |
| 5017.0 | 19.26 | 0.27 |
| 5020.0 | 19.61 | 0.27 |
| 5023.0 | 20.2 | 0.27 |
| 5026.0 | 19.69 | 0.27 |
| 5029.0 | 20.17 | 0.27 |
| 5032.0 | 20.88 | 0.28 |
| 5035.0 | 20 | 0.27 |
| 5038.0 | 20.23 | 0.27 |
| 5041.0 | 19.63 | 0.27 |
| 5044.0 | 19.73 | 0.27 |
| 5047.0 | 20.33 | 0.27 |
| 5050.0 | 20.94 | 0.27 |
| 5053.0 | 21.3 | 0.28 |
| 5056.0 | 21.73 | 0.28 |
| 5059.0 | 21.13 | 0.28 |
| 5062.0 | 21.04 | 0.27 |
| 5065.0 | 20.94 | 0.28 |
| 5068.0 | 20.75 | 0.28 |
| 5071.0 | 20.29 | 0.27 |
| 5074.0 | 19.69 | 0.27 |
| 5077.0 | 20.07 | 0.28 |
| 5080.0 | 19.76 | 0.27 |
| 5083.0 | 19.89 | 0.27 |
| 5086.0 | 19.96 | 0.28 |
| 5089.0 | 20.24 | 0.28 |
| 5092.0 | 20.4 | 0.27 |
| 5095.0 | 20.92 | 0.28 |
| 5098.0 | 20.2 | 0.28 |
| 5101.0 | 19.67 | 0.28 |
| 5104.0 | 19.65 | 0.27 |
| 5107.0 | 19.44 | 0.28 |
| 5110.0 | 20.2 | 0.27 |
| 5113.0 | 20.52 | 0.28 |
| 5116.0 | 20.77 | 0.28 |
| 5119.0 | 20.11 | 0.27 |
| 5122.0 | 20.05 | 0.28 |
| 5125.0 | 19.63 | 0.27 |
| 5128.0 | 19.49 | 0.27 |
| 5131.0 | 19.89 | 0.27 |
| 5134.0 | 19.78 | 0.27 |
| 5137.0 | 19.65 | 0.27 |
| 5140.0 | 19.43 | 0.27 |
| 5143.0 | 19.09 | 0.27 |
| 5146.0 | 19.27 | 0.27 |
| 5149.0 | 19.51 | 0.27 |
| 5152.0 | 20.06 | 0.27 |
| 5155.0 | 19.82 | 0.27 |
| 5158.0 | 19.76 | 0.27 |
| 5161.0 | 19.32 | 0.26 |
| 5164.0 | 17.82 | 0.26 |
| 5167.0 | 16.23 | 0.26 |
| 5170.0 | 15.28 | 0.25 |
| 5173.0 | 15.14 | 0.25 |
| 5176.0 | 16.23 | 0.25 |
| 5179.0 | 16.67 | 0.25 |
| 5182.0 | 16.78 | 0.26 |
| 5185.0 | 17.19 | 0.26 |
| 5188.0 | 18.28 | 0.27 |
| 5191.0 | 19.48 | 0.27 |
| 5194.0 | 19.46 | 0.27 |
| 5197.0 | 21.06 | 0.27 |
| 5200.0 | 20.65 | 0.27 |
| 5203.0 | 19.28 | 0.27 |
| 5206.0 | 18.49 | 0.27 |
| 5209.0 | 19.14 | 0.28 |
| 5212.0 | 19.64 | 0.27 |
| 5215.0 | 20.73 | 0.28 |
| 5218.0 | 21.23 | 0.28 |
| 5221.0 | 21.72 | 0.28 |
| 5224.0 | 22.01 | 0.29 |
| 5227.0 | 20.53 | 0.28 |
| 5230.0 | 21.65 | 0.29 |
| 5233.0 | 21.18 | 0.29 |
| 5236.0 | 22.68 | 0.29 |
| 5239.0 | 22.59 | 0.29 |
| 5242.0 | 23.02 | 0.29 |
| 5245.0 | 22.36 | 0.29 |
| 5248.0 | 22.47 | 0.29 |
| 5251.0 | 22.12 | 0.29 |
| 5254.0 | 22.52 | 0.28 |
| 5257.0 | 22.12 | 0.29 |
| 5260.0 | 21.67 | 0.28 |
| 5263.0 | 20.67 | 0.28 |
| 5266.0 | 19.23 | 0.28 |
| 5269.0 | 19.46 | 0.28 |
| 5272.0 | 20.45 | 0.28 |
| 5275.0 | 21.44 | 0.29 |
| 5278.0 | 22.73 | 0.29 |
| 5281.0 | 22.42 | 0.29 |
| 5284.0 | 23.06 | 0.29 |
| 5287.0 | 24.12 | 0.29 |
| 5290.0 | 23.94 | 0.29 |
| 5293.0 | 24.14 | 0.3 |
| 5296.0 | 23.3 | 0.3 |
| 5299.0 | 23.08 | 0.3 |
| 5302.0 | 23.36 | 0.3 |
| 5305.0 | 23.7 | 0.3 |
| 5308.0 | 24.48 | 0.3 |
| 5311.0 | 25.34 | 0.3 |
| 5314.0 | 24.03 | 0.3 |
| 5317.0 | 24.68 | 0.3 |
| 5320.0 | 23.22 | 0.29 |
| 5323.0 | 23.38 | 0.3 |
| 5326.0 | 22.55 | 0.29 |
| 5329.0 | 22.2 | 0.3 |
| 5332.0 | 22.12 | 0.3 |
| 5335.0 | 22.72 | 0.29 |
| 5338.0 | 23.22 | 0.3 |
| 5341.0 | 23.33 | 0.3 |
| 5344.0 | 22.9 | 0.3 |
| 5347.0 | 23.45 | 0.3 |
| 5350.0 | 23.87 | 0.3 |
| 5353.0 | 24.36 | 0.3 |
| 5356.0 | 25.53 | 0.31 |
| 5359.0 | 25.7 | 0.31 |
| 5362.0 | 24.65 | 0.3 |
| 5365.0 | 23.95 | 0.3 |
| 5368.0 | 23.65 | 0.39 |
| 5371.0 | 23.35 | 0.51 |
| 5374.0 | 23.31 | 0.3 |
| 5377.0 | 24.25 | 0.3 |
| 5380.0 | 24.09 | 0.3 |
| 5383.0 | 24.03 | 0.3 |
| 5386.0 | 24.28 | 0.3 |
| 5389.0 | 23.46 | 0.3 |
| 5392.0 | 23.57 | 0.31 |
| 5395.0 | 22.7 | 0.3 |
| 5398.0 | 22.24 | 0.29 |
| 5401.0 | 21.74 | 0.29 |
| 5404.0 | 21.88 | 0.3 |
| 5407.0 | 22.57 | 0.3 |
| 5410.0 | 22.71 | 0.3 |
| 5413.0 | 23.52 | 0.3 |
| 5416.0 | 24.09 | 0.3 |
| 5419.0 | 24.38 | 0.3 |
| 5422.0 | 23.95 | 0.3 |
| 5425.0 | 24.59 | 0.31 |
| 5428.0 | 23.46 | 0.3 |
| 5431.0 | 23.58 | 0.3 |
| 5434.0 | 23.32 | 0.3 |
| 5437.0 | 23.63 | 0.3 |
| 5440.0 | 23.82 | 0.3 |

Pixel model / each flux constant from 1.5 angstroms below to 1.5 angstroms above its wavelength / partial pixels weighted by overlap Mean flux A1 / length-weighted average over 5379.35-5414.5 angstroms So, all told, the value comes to 23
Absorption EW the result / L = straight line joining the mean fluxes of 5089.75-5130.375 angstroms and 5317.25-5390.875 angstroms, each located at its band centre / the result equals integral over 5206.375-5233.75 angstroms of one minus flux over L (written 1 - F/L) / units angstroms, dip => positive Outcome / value 1.2 angstroms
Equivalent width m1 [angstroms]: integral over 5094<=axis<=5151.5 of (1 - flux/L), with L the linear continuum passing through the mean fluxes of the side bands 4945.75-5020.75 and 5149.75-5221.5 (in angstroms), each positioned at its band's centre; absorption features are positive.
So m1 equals -1.3 angstroms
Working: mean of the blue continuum 21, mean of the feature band 19.9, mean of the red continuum 18.7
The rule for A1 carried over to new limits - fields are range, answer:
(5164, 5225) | 18.7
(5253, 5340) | 22.7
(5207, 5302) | 21.9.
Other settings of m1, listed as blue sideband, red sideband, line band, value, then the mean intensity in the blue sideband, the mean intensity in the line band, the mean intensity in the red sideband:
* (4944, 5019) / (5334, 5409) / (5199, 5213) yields 1.94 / 21.1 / 19.4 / 23.6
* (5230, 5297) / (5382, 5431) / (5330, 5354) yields -0.43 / 22.1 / 23.2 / 23.3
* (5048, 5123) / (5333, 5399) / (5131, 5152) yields 1.53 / 20.4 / 19.5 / 23.8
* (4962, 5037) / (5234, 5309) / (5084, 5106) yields 1.10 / 20.5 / 20.1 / 22.4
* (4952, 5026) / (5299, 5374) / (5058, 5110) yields 3.20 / 20.7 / 20.2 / 23.7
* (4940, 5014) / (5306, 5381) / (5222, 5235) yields 0.89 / 21.3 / 21.4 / 23.8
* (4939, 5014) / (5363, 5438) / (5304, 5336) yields -0.63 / 21.3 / 23.5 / 23.5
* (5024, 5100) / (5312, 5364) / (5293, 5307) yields -0.16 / 20.4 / 23.5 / 23.7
